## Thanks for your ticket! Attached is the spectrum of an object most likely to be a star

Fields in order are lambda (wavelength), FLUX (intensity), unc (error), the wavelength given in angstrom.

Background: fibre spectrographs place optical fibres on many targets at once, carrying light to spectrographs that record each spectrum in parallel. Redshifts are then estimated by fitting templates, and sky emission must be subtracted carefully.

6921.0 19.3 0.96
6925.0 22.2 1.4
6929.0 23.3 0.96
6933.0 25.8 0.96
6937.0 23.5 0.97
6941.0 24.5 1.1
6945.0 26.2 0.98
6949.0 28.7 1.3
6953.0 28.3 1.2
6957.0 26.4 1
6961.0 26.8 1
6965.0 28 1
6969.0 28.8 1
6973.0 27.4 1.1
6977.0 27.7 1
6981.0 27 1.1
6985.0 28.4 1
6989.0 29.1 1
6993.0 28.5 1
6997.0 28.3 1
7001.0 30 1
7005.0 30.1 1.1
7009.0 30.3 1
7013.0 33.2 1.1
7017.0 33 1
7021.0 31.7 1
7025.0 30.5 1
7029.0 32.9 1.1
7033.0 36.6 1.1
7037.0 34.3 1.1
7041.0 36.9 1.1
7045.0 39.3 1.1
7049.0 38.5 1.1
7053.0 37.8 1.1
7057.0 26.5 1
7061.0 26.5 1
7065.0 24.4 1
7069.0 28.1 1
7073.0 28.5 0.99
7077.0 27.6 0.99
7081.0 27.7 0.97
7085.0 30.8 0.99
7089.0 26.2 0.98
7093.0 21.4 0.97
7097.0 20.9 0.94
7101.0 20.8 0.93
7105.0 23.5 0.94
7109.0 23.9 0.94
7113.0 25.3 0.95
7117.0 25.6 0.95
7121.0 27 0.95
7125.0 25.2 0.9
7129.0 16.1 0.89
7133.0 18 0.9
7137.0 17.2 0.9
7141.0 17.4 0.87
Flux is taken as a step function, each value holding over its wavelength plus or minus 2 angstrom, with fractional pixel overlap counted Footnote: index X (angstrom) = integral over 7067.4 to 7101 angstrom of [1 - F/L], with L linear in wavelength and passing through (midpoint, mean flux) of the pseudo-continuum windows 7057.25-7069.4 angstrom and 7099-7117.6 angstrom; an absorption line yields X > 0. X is -1.36 angstrom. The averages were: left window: 26.1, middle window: 26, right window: 23.7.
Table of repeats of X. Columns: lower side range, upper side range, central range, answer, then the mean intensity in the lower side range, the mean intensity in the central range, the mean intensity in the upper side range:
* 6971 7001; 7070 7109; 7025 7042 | -4.87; 28.2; 34.5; 25.3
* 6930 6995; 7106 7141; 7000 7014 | -2.76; 27.1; 30.8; 22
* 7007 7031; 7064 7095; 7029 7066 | -5.00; 31.9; 33.6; 26.9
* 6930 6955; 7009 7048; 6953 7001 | 2.15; 26.1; 28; 34.2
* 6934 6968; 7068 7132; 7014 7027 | -3.08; 26.6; 31.8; 24.8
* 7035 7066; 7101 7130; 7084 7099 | 1.65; 33.3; 24.4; 23.9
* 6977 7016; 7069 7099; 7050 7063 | -1.71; 29.4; 30.9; 26.3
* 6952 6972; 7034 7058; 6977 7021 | 2.16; 27.6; 29.8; 36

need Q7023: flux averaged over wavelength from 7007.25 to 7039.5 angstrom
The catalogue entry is 32.9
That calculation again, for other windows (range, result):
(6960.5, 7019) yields 29.2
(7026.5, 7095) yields 30.8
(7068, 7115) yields 25.3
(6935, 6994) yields 27.3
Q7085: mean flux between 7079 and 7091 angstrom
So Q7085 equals 28.2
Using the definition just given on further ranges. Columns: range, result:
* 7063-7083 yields 27.3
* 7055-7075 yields 26.8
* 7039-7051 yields 38.2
